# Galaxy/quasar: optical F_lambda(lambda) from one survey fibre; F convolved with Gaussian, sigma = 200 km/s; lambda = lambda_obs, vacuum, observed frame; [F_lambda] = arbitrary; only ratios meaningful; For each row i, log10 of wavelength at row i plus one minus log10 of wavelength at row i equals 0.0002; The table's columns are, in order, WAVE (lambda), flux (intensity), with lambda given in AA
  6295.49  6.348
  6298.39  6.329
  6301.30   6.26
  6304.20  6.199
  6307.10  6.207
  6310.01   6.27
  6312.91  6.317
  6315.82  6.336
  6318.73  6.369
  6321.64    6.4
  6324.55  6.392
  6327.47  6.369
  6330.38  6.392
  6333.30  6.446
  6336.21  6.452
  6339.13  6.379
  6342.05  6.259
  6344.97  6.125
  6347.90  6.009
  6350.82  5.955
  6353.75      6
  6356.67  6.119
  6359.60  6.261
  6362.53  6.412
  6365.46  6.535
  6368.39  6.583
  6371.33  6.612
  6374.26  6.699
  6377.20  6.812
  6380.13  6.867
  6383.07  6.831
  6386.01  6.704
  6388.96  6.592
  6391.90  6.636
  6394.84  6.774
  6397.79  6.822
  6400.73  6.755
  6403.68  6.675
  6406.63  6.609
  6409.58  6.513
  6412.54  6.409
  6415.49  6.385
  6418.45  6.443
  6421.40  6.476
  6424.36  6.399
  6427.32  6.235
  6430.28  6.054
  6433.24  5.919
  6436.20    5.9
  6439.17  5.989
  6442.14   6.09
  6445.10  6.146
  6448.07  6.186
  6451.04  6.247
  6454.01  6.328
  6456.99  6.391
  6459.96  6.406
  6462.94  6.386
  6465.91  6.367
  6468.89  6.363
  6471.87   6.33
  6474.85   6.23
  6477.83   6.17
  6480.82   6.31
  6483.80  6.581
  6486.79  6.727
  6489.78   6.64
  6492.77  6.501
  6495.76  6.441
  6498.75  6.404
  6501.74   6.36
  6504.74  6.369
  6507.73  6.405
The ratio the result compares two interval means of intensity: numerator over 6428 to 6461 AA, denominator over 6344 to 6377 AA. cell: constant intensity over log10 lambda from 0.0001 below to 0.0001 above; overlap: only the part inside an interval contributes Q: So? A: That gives 0.97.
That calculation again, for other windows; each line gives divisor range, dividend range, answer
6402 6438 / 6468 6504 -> 1.01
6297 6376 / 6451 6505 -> 1.01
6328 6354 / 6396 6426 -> 1.05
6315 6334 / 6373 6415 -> 1.05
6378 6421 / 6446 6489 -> 0.96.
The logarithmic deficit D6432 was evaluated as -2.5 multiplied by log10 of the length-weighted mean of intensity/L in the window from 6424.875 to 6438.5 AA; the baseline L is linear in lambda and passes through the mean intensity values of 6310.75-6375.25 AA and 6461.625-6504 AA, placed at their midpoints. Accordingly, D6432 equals 0.06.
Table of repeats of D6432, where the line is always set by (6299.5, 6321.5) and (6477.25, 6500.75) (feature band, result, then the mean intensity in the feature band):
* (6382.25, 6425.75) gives -0.04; 6.6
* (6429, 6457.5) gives 0.05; 6.12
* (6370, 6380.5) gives -0.06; 6.74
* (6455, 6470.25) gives 0.01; 6.38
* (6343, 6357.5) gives 0.05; 6.05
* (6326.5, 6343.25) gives -0.01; 6.39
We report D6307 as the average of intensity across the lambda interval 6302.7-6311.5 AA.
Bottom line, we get 6.23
